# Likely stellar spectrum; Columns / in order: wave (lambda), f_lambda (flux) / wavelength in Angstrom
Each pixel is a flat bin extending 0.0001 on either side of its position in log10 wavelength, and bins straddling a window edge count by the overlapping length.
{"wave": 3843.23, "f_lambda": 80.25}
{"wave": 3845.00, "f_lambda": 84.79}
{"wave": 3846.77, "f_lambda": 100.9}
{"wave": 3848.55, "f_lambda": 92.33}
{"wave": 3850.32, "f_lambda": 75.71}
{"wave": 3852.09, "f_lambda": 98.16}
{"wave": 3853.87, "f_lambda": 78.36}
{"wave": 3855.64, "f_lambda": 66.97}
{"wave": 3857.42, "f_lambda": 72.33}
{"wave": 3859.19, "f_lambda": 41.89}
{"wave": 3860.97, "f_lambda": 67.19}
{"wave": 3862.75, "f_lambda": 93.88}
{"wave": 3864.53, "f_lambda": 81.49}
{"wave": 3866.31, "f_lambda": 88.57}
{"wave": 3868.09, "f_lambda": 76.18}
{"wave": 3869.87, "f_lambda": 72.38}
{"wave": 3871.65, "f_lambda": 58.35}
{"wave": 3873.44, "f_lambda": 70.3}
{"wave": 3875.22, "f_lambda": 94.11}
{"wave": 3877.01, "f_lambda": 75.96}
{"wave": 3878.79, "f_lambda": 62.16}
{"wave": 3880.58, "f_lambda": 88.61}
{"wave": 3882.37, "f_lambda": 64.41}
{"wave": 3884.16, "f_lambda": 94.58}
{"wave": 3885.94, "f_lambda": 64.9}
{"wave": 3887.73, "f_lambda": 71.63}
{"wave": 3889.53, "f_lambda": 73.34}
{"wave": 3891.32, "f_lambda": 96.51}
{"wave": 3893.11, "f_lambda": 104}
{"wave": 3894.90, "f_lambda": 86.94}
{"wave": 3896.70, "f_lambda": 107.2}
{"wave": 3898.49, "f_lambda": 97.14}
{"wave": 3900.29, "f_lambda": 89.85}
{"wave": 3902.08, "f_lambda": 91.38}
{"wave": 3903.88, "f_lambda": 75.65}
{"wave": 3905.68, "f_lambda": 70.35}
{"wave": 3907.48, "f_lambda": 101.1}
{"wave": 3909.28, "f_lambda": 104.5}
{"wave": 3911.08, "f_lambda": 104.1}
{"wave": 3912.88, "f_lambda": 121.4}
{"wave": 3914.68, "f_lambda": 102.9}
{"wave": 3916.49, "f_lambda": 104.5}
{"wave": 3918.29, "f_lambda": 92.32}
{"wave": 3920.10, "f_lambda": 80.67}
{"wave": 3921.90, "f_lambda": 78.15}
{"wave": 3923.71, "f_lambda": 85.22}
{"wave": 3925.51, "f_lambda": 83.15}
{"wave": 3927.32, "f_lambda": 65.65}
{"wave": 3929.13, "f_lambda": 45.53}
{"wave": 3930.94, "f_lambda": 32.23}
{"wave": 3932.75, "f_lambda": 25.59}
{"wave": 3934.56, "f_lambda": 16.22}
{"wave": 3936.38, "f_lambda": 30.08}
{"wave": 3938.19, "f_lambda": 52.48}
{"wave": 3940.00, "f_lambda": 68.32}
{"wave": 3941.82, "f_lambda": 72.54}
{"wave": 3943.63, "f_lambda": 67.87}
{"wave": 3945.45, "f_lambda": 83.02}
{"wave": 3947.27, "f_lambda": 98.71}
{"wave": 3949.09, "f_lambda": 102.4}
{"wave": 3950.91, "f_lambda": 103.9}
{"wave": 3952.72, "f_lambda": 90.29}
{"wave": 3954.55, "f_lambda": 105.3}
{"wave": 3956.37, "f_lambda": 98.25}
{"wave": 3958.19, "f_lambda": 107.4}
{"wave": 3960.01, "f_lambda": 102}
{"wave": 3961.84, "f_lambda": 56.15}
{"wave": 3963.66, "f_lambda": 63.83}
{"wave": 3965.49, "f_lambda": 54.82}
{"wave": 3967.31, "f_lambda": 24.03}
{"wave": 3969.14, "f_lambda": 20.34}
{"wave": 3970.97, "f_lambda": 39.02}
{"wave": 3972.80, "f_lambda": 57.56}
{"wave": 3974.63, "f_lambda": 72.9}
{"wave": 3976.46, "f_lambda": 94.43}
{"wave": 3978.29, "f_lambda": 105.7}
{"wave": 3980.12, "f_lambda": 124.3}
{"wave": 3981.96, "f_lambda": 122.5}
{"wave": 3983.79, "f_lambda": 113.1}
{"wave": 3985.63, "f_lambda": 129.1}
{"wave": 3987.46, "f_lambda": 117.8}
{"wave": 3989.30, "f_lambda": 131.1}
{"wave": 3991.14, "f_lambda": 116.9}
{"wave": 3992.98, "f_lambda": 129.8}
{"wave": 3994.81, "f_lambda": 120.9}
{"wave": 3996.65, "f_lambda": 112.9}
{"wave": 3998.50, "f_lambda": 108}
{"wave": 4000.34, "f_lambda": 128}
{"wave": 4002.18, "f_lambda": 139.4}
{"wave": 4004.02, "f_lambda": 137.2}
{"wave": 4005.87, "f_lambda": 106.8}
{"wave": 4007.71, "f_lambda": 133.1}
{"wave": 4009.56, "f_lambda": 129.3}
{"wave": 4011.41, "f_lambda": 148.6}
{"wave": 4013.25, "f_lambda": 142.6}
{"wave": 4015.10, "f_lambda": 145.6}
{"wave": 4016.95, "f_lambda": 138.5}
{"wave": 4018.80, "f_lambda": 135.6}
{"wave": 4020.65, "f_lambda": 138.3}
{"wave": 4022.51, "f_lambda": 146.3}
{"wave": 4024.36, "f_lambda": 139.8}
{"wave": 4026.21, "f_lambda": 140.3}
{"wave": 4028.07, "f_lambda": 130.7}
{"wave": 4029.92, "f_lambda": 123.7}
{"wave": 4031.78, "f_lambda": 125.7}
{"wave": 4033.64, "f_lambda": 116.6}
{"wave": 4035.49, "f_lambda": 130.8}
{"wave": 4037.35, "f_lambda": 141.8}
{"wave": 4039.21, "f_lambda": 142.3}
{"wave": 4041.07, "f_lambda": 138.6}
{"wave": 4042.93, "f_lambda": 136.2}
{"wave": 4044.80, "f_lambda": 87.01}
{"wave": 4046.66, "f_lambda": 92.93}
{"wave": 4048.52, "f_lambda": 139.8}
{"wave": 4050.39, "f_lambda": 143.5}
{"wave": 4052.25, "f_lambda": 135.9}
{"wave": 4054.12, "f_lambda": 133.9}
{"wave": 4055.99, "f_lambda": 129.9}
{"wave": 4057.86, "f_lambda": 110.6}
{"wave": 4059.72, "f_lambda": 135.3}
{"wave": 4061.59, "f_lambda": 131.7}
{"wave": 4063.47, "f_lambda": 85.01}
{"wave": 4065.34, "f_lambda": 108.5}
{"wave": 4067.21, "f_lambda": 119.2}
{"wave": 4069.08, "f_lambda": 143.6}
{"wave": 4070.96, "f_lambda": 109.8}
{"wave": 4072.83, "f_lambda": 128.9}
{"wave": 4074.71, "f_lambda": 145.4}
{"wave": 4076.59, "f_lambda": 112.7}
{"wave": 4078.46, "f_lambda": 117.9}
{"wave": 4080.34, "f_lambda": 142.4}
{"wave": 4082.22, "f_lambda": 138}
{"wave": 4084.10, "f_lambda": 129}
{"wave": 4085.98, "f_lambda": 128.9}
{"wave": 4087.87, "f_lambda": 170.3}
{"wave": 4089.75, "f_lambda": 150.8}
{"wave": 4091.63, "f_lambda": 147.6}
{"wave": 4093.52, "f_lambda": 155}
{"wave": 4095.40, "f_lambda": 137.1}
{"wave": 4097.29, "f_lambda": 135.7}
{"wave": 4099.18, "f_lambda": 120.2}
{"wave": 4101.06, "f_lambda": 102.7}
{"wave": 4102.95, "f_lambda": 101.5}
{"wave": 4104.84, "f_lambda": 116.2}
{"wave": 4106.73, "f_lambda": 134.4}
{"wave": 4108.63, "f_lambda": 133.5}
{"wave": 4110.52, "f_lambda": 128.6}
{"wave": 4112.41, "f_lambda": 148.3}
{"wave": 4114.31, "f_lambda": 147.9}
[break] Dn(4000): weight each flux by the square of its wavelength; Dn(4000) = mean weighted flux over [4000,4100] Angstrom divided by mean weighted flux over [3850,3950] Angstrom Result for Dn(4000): 1.82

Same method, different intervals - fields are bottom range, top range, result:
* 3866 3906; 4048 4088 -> 1.72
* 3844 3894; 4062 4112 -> 1.82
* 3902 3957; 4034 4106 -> 1.75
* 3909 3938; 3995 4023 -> 1.92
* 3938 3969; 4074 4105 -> 1.81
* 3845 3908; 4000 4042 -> 1.79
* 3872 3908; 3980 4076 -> 1.64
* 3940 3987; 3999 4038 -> 1.63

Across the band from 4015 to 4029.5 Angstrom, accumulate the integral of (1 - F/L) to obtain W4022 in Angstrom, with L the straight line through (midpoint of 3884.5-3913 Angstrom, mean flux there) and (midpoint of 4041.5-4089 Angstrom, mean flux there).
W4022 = -2.6 Angstrom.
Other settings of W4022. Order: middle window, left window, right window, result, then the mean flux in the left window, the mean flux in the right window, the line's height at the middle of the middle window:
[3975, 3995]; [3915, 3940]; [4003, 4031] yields -1.4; 62.1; 136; 109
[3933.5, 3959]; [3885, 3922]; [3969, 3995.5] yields 5.1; 91.7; 102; 97.2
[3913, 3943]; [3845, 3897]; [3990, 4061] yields 9.6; 79.7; 130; 98.2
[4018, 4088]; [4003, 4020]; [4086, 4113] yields 3.2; 135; 134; 135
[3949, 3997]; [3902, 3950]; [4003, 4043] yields 5.5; 75.8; 135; 104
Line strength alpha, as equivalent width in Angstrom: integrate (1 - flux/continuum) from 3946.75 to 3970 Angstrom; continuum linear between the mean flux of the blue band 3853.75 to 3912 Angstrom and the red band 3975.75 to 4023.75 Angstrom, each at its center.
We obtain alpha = 6.6 Angstrom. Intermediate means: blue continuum 81.5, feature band 78.8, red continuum 127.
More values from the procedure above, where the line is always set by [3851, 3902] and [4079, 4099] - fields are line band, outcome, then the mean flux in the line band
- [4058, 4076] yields 1.8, 122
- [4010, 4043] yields -3.5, 137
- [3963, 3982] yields 7.0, 68.6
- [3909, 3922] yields -1.2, 99.6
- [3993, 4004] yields -0.8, 124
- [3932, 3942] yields 5.7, 42.4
